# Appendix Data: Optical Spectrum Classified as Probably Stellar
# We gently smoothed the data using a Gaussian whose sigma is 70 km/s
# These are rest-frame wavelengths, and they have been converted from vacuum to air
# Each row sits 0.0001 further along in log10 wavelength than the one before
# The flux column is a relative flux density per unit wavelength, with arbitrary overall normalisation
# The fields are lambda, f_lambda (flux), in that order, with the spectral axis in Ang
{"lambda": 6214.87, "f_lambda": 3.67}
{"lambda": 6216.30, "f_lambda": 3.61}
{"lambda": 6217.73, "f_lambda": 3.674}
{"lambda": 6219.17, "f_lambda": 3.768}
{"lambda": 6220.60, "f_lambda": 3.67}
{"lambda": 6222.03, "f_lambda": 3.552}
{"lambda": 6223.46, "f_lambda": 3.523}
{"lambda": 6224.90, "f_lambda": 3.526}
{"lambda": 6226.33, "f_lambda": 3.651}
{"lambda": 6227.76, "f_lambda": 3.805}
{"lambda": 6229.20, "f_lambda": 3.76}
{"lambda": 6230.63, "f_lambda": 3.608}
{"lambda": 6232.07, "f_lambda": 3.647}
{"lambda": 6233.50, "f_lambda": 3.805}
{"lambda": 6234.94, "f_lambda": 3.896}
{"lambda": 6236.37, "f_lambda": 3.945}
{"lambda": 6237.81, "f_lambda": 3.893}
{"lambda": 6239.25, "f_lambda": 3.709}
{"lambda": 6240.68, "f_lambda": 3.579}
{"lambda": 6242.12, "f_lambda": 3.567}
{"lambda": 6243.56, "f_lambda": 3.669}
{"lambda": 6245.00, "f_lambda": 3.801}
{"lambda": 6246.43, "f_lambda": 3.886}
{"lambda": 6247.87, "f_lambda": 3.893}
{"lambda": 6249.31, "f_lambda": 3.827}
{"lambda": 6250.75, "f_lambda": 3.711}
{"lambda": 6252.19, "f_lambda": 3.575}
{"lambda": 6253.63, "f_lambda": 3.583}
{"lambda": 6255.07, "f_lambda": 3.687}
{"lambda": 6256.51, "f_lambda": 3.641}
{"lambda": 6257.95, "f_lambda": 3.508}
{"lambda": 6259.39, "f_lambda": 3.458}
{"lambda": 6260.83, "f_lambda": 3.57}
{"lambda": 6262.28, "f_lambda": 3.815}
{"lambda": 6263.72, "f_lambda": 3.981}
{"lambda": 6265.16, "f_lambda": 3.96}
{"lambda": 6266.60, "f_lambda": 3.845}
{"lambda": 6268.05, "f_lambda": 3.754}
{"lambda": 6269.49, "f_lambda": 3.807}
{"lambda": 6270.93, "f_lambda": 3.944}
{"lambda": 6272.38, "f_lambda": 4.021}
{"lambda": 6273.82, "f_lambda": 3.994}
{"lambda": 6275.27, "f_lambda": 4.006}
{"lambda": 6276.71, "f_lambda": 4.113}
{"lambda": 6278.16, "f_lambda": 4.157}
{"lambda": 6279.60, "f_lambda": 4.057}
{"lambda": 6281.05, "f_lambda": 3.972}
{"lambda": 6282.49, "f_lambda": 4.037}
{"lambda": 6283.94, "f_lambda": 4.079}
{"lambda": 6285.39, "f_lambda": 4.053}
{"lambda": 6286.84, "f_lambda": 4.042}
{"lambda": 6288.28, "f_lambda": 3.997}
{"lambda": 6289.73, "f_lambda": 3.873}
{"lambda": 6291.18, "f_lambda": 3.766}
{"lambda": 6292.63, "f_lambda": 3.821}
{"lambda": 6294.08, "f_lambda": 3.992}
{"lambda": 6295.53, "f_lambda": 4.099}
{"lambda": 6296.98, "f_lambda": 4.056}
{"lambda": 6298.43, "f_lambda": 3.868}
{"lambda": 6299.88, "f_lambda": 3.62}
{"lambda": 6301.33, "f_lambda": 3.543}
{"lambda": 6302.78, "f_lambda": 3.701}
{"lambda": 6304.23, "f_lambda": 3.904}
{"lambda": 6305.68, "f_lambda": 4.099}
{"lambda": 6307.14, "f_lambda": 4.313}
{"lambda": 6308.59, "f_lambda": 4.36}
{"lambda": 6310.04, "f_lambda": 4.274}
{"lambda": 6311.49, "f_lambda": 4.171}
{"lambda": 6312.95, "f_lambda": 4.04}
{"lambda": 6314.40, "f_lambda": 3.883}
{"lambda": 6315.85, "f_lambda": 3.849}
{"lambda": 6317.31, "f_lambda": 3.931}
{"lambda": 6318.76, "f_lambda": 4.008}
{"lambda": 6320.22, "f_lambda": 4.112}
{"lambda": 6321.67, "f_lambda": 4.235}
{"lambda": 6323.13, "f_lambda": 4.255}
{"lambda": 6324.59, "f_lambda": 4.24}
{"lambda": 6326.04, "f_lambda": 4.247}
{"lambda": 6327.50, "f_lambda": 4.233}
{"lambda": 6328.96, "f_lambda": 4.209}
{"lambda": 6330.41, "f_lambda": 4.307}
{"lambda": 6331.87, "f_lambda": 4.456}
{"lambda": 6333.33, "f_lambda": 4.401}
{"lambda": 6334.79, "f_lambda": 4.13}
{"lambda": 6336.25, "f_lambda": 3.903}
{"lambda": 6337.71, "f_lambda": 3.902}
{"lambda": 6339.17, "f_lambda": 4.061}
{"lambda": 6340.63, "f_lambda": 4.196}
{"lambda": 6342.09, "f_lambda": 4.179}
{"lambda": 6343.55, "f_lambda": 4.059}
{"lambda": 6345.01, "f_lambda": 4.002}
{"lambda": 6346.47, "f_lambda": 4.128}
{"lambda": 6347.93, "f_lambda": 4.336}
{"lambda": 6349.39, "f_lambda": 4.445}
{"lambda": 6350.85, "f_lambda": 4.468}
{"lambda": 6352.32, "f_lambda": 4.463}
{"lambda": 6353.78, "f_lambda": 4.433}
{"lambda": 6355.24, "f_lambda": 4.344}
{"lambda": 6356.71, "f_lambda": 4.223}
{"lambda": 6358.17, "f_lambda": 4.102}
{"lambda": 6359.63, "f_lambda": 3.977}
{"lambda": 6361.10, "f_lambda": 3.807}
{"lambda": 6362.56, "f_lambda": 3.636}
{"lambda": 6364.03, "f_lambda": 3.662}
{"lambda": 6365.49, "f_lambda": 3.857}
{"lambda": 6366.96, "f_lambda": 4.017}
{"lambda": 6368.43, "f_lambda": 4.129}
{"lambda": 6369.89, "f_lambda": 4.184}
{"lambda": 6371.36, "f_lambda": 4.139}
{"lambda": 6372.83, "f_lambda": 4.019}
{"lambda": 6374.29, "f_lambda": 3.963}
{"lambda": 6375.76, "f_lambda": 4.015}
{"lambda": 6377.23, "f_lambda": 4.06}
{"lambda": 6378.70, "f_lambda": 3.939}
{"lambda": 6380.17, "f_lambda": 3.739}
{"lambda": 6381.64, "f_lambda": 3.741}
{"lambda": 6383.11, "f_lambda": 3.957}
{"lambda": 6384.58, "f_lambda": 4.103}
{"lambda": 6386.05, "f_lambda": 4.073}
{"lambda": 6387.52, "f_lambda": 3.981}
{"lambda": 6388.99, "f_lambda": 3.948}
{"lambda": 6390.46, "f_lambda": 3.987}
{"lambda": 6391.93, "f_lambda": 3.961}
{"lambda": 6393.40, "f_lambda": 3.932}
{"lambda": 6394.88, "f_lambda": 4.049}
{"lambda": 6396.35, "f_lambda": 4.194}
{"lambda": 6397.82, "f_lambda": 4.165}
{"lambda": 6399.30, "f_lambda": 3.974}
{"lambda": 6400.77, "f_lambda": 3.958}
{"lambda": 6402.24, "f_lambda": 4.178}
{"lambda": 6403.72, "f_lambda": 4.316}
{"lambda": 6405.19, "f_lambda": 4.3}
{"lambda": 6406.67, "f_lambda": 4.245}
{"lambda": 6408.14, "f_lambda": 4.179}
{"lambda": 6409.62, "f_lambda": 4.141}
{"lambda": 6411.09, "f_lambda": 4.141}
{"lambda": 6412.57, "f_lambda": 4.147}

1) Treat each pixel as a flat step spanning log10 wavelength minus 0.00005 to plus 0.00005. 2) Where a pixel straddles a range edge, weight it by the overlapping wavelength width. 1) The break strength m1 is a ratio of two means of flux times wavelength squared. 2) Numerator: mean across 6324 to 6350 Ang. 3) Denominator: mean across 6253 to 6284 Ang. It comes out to 1.1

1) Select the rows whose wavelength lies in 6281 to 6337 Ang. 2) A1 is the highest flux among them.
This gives 4.456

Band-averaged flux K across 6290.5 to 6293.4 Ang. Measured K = 3.79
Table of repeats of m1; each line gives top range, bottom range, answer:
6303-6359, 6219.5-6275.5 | 1.15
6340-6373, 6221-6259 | 1.16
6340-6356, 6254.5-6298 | 1.12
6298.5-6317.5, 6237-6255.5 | 1.09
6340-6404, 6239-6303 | 1.09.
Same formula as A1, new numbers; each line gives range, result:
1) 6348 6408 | 4.468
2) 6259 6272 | 3.981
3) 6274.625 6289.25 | 4.157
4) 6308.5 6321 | 4.36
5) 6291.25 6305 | 4.099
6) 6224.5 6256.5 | 3.945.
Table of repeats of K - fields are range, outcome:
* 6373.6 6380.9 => 3.94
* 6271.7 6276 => 4.01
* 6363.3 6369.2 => 3.92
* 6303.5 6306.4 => 4.01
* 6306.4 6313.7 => 4.23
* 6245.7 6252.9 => 3.78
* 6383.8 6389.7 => 4.03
